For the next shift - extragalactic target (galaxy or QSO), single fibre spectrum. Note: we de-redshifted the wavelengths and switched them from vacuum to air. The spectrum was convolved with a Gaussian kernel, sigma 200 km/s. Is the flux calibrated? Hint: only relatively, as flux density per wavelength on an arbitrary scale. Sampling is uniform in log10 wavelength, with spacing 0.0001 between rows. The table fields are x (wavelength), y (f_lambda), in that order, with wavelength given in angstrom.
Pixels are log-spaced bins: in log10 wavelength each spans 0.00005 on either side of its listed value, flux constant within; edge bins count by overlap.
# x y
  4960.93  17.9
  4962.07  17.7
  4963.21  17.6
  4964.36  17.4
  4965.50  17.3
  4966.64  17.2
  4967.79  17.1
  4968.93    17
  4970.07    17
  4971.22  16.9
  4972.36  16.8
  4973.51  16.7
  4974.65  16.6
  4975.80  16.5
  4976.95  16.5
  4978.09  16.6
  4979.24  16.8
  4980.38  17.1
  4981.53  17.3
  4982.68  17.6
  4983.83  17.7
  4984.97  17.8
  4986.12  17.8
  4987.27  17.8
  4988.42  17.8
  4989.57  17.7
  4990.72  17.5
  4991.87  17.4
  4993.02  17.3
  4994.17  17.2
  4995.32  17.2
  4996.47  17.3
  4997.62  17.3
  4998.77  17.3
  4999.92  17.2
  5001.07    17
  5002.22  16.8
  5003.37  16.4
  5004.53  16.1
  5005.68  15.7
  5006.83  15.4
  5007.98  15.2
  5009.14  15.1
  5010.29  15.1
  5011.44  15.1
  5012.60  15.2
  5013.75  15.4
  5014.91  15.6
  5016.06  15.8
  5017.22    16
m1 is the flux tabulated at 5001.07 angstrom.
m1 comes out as 17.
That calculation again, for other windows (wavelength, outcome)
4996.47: 17.3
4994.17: 17.2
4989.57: 17.7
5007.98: 15.2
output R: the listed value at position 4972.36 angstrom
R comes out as 16.8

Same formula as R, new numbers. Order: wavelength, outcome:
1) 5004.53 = 16.1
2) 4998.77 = 17.3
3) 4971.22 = 16.9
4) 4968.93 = 17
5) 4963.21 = 17.6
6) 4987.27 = 17.8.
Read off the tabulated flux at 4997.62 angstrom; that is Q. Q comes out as 17.3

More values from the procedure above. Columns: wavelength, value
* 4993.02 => 17.3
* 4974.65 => 16.6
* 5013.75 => 15.4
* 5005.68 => 15.7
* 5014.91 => 15.6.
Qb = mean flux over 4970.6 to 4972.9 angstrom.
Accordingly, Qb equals 16.8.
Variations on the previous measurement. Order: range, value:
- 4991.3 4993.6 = 17.3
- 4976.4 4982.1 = 16.9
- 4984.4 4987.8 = 17.8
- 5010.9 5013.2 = 15.1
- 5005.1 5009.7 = 15.4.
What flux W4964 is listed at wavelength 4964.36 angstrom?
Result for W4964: 17.4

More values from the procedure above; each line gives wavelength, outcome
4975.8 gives 16.5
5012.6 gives 15.2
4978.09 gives 16.6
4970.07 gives 17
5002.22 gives 16.8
